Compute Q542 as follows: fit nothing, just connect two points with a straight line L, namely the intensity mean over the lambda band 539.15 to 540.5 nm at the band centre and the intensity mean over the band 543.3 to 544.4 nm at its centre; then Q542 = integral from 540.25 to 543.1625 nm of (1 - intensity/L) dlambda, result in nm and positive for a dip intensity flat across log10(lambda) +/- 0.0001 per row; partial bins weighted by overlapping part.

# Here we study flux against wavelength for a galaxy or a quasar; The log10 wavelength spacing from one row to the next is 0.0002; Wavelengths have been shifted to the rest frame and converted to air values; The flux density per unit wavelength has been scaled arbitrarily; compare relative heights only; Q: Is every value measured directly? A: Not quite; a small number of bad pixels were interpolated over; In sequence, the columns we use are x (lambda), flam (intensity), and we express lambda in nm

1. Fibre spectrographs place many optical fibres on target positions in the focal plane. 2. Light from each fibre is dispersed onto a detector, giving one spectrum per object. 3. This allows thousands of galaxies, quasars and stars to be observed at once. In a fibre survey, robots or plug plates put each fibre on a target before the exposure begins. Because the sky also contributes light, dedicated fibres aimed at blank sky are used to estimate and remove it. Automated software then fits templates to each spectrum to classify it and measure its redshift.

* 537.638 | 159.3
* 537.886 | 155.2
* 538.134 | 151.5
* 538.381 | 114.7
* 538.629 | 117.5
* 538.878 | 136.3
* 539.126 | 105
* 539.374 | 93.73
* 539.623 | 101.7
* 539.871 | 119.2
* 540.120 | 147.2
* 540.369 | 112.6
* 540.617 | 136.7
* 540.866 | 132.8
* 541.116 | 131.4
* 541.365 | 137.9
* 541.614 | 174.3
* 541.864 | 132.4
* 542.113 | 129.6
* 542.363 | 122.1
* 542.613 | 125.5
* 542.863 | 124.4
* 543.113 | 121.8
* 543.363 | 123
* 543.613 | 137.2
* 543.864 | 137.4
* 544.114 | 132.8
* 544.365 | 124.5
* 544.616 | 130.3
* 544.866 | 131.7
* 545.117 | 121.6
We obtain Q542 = -0.23 nm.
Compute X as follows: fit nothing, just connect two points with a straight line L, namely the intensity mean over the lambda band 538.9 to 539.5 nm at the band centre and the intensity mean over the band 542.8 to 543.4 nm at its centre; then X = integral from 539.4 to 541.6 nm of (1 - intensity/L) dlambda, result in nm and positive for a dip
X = -0.33 nm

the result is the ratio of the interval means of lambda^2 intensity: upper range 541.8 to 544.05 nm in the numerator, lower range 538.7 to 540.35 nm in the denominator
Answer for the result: 1.11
